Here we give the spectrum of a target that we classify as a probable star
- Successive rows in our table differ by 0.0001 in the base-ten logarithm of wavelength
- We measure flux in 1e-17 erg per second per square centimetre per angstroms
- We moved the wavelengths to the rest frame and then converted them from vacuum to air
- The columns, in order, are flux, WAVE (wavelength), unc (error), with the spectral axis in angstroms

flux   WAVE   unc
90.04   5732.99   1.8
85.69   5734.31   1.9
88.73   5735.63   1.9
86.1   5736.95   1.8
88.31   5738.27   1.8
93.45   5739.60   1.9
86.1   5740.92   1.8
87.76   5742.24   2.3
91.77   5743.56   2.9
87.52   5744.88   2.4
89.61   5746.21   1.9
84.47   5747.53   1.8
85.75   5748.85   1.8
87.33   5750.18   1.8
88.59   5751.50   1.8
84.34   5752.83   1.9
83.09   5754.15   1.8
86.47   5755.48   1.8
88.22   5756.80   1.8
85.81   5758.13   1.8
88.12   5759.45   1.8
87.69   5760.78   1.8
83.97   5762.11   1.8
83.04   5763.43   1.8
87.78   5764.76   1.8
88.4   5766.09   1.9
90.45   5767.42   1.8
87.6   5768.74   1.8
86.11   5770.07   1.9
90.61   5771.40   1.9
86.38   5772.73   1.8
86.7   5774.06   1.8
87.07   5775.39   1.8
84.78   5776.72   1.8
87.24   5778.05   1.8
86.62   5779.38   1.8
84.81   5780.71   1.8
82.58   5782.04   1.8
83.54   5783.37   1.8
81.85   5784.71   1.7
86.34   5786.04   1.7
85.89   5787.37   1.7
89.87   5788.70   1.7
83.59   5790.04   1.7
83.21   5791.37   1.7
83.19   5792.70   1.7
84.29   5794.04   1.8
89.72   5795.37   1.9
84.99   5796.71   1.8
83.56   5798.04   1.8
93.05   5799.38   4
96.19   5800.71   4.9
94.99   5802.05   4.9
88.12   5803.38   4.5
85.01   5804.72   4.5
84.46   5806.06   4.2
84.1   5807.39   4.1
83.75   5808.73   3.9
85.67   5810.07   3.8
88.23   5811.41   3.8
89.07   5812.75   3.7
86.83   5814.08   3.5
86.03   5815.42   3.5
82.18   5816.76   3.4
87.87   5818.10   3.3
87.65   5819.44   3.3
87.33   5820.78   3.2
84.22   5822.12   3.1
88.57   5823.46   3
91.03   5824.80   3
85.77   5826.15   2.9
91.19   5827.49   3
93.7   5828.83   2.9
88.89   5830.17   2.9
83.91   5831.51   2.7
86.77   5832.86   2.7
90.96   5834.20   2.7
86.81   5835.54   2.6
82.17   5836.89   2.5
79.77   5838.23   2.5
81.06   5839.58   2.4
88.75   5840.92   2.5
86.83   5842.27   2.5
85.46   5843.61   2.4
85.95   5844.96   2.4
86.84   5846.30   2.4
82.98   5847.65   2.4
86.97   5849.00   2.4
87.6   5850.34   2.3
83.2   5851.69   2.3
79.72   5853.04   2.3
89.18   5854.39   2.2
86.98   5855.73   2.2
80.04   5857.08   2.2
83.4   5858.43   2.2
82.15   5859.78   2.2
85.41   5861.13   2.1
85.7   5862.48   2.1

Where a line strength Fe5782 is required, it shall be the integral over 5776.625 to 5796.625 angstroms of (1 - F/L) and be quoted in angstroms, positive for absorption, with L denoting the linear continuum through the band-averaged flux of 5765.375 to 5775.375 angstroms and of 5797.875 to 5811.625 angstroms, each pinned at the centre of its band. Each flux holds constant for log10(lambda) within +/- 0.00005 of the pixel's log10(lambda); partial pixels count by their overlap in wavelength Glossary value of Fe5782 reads 0.64 angstroms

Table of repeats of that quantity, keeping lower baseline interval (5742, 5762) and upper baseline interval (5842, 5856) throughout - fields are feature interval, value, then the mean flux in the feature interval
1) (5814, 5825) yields -0.09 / 86.7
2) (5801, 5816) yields -0.17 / 87.2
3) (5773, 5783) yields 0.11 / 85.7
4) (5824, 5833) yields -0.31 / 88.8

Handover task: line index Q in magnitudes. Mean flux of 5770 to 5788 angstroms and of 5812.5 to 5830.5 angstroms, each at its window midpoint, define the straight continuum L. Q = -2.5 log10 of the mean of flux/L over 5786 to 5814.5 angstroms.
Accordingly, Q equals -0.003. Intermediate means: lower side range 85.7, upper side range 87.9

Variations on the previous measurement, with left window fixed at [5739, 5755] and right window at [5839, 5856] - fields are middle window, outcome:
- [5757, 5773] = 0.00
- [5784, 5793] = 0.02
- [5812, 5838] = -0.02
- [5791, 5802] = -0.02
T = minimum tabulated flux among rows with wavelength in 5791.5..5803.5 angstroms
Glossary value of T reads 83.19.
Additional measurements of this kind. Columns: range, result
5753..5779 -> 83.04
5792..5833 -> 82.18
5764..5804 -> 81.85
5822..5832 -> 83.91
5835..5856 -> 79.72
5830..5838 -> 82.17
